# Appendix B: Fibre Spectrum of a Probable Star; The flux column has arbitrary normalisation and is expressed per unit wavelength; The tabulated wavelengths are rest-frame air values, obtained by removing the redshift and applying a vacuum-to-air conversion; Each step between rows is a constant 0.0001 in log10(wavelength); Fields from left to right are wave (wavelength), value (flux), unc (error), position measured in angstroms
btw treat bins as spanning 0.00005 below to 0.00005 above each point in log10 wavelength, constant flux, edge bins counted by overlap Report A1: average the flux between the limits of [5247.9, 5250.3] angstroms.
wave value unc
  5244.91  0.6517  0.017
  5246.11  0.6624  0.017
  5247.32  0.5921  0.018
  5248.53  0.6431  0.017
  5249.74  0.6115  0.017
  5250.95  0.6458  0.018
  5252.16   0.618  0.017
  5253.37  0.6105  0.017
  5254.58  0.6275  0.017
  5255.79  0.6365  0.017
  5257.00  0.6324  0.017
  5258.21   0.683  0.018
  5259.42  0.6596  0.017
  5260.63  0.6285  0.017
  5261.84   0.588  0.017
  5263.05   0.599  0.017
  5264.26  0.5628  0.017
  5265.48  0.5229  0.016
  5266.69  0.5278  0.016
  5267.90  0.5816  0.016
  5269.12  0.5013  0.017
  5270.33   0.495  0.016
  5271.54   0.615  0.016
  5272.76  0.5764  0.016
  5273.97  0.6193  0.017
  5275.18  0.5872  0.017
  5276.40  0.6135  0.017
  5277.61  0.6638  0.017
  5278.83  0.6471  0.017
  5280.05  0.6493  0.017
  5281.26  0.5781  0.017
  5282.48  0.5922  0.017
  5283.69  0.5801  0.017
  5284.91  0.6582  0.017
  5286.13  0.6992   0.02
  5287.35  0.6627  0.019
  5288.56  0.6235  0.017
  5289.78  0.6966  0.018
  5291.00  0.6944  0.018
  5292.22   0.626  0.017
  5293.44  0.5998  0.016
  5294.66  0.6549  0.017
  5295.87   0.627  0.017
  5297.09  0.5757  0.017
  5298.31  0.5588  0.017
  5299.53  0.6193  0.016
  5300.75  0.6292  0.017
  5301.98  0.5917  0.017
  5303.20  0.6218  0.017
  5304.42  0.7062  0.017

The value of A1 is 0.626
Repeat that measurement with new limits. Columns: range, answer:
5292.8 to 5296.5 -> 0.628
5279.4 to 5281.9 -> 0.613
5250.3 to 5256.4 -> 0.627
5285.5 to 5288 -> 0.68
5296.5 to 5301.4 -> 0.595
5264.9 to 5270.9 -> 0.526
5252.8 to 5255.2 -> 0.619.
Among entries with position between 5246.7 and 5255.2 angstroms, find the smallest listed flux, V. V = 0.5921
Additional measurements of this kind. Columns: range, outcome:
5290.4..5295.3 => 0.5998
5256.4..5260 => 0.6324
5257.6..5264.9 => 0.5628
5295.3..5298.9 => 0.5588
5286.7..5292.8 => 0.6235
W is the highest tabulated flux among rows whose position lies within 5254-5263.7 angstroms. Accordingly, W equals 0.683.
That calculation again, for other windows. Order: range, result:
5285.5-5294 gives 0.6992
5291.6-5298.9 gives 0.6549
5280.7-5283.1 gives 0.5922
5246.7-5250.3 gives 0.6431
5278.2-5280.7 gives 0.6493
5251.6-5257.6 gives 0.6365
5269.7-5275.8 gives 0.6193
